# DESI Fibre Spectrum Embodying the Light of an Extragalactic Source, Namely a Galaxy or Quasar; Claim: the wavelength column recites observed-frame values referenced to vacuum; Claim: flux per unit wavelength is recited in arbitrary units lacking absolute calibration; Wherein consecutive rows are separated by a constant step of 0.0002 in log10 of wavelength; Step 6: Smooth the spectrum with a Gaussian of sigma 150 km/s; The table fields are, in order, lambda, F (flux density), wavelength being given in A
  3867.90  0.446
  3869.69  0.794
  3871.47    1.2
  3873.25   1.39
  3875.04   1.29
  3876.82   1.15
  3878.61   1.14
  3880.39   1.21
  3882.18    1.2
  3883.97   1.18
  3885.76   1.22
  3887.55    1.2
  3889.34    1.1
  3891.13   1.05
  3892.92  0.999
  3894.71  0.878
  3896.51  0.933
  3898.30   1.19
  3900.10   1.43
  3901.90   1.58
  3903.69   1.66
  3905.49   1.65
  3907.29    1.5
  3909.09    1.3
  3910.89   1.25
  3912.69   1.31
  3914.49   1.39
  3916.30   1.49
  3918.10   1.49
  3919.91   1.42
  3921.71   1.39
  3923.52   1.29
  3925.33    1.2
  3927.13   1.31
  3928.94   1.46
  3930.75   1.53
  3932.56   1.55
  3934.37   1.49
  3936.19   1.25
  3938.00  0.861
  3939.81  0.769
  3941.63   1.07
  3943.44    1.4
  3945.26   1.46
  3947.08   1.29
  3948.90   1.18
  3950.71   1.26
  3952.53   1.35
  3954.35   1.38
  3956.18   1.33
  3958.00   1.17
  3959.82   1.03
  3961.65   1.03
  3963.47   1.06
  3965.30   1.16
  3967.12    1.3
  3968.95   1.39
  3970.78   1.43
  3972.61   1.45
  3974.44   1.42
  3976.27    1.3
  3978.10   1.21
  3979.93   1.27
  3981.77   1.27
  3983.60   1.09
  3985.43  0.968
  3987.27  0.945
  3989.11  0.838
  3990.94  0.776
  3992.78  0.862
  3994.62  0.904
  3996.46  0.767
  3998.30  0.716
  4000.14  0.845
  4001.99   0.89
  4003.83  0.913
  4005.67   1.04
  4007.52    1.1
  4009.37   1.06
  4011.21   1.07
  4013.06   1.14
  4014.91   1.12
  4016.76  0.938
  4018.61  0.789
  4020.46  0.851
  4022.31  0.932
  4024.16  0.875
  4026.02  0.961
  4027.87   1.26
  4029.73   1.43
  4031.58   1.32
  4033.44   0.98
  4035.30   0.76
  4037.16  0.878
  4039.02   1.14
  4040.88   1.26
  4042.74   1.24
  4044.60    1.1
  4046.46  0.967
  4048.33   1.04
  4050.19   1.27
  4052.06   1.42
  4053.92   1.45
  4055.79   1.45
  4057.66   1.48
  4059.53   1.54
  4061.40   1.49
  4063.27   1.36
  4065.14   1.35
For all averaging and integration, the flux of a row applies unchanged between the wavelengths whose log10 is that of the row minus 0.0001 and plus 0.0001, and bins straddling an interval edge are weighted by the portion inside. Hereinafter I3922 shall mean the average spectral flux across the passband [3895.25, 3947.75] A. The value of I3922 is 1.34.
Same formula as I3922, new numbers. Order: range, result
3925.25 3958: 1.28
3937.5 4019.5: 1.1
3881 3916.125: 1.27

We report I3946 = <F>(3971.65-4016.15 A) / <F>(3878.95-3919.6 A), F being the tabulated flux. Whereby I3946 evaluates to 0.81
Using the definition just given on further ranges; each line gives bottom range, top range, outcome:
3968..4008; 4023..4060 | 1.12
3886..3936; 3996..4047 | 0.76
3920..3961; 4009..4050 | 0.83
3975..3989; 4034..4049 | 0.92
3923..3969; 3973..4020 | 0.81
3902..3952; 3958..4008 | 0.80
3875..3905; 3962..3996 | 0.95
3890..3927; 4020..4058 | 0.87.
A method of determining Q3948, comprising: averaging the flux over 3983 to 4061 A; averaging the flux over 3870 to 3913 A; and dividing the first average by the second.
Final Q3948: 0.9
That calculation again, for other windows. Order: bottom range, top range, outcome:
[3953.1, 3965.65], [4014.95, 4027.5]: 0.79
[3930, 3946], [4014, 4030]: 0.79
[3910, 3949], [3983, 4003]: 0.66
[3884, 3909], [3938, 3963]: 0.95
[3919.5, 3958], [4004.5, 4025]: 0.77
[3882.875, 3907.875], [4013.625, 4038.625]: 0.81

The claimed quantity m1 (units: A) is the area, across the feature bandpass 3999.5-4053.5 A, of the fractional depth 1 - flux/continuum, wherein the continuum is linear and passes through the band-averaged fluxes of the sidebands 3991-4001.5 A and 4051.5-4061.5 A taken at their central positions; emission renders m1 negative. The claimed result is 3.5 A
